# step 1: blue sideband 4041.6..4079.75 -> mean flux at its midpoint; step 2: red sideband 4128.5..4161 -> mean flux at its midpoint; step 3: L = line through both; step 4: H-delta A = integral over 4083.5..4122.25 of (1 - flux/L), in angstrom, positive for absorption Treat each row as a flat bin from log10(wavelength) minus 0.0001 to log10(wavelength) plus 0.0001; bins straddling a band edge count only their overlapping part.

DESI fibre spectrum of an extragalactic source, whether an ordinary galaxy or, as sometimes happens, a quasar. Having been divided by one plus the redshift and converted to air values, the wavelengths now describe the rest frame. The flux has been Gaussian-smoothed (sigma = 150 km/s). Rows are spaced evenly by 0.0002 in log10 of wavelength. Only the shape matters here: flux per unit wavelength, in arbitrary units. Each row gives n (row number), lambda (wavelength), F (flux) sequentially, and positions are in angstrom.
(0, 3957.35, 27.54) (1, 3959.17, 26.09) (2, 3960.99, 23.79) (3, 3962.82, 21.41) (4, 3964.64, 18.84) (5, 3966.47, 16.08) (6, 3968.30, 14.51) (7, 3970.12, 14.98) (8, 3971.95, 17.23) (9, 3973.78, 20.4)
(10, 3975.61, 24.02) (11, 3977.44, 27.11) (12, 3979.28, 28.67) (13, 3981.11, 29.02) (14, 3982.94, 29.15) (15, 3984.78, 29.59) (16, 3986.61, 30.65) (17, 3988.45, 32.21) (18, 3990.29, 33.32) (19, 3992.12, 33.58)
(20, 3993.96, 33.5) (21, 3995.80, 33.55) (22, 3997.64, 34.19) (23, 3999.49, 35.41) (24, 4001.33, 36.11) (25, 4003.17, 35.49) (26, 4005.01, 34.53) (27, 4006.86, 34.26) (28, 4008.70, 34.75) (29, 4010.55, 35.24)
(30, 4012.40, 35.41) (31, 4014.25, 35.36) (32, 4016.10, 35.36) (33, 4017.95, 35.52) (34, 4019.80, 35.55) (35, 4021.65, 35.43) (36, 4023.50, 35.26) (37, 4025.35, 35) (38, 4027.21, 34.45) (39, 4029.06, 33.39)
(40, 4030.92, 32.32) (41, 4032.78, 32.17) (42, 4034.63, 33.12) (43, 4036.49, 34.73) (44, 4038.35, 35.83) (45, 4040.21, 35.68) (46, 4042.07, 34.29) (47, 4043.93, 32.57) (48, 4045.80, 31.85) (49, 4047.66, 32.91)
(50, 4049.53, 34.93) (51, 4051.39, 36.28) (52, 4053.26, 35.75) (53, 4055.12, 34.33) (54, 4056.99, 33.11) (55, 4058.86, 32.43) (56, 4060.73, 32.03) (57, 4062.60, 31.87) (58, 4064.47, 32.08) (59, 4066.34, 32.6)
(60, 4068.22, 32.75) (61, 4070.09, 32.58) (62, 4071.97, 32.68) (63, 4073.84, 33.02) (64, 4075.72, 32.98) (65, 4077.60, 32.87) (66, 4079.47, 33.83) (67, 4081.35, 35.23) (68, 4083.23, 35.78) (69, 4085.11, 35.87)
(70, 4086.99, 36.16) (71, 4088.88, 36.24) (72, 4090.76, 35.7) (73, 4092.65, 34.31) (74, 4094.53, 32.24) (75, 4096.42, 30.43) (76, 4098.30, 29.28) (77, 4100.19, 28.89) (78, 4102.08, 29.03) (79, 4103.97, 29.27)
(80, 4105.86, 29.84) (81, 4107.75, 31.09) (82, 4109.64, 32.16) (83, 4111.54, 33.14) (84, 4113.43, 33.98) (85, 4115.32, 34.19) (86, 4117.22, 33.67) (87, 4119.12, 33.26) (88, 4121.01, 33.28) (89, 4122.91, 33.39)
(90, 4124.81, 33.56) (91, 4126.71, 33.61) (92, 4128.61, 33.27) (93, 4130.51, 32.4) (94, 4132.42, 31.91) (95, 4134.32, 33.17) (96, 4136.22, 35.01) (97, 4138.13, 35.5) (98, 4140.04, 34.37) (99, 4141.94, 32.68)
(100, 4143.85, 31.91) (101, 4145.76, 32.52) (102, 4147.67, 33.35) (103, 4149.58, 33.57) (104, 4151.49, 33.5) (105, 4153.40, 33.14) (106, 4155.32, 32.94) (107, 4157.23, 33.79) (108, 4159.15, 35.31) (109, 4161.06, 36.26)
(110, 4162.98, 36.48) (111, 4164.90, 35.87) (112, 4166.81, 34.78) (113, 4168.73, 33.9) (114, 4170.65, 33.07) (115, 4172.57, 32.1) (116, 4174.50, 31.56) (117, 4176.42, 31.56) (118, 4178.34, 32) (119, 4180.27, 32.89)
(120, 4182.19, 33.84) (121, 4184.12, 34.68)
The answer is 0.8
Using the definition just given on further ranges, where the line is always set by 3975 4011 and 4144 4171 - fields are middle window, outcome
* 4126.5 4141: 0.1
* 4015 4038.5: -1.3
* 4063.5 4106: 0.6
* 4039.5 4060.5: -0.7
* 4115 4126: 0.1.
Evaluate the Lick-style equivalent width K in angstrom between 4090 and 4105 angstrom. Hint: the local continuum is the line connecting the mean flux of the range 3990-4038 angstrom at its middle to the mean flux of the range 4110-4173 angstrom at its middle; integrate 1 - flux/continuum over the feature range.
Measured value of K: 1.3 angstrom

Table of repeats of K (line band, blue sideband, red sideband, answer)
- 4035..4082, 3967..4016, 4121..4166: -2.7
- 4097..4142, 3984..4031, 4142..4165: 2.0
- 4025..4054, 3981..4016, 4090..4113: -1.2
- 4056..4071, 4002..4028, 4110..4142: 0.9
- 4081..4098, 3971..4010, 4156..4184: -1.0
